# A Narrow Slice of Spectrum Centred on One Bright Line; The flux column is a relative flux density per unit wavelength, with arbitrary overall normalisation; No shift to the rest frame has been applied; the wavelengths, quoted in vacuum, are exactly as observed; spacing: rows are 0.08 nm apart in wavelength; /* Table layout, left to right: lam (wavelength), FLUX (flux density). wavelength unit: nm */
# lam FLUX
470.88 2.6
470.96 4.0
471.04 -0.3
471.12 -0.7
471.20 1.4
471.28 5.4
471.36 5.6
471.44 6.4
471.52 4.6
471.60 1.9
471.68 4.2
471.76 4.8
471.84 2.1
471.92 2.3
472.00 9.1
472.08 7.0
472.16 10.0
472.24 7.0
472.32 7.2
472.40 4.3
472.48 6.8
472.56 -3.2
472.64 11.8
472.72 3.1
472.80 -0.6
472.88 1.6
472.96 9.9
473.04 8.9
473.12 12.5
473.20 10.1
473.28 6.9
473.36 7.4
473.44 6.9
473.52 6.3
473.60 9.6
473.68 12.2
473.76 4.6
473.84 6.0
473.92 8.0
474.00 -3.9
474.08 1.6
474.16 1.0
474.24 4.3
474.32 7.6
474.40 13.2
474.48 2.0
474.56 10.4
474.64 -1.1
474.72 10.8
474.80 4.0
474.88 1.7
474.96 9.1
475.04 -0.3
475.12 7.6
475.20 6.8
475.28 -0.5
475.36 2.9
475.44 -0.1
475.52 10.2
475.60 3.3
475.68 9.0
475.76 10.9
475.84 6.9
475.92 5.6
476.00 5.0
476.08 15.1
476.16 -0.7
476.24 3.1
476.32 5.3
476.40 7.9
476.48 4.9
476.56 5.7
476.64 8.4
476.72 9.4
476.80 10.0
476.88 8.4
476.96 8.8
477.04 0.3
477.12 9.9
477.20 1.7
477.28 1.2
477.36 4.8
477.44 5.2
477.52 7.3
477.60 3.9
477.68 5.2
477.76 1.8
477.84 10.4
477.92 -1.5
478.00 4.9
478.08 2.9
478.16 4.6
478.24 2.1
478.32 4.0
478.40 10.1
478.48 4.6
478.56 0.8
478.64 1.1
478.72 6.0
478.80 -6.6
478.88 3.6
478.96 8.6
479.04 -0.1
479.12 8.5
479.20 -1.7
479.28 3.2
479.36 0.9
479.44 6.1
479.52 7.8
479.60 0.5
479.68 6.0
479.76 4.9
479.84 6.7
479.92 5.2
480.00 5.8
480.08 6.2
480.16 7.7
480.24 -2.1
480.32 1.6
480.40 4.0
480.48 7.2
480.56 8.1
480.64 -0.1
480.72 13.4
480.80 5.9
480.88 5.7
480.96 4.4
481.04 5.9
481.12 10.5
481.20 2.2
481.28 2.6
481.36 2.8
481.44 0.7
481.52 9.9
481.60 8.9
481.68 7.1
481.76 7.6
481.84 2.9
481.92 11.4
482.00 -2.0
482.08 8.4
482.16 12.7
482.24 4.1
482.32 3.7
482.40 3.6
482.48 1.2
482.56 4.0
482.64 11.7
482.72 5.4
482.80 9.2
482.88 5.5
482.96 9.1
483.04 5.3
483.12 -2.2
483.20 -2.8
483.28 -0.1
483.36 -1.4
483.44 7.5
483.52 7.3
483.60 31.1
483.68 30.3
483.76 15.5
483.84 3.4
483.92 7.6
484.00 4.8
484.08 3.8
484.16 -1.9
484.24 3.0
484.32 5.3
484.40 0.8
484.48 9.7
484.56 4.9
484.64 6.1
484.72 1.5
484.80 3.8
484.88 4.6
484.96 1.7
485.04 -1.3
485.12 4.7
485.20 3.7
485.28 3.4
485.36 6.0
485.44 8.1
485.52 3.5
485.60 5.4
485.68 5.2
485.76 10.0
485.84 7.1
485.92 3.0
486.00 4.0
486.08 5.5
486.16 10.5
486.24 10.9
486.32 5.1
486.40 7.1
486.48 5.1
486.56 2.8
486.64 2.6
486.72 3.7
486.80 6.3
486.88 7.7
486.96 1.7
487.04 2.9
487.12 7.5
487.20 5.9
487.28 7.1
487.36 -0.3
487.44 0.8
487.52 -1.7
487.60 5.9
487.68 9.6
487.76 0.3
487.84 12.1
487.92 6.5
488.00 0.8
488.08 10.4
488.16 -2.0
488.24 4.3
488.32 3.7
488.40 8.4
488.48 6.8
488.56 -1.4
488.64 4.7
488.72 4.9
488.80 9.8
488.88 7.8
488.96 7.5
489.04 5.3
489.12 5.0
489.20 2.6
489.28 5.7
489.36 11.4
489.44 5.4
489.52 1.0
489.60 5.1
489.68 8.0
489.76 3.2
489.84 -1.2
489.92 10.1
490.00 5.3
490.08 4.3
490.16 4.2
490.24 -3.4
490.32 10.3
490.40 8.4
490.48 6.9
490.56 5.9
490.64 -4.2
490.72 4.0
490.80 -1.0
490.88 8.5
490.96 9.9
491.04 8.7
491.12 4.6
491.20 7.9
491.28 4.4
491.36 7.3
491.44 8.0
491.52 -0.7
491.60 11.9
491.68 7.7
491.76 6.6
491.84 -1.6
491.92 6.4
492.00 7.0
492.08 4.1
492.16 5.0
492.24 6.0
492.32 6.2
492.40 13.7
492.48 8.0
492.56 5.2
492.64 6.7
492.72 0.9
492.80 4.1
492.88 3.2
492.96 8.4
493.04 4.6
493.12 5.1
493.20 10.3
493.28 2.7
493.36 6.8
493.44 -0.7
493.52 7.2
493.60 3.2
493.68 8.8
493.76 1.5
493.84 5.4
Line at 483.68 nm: H-gamma 4340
